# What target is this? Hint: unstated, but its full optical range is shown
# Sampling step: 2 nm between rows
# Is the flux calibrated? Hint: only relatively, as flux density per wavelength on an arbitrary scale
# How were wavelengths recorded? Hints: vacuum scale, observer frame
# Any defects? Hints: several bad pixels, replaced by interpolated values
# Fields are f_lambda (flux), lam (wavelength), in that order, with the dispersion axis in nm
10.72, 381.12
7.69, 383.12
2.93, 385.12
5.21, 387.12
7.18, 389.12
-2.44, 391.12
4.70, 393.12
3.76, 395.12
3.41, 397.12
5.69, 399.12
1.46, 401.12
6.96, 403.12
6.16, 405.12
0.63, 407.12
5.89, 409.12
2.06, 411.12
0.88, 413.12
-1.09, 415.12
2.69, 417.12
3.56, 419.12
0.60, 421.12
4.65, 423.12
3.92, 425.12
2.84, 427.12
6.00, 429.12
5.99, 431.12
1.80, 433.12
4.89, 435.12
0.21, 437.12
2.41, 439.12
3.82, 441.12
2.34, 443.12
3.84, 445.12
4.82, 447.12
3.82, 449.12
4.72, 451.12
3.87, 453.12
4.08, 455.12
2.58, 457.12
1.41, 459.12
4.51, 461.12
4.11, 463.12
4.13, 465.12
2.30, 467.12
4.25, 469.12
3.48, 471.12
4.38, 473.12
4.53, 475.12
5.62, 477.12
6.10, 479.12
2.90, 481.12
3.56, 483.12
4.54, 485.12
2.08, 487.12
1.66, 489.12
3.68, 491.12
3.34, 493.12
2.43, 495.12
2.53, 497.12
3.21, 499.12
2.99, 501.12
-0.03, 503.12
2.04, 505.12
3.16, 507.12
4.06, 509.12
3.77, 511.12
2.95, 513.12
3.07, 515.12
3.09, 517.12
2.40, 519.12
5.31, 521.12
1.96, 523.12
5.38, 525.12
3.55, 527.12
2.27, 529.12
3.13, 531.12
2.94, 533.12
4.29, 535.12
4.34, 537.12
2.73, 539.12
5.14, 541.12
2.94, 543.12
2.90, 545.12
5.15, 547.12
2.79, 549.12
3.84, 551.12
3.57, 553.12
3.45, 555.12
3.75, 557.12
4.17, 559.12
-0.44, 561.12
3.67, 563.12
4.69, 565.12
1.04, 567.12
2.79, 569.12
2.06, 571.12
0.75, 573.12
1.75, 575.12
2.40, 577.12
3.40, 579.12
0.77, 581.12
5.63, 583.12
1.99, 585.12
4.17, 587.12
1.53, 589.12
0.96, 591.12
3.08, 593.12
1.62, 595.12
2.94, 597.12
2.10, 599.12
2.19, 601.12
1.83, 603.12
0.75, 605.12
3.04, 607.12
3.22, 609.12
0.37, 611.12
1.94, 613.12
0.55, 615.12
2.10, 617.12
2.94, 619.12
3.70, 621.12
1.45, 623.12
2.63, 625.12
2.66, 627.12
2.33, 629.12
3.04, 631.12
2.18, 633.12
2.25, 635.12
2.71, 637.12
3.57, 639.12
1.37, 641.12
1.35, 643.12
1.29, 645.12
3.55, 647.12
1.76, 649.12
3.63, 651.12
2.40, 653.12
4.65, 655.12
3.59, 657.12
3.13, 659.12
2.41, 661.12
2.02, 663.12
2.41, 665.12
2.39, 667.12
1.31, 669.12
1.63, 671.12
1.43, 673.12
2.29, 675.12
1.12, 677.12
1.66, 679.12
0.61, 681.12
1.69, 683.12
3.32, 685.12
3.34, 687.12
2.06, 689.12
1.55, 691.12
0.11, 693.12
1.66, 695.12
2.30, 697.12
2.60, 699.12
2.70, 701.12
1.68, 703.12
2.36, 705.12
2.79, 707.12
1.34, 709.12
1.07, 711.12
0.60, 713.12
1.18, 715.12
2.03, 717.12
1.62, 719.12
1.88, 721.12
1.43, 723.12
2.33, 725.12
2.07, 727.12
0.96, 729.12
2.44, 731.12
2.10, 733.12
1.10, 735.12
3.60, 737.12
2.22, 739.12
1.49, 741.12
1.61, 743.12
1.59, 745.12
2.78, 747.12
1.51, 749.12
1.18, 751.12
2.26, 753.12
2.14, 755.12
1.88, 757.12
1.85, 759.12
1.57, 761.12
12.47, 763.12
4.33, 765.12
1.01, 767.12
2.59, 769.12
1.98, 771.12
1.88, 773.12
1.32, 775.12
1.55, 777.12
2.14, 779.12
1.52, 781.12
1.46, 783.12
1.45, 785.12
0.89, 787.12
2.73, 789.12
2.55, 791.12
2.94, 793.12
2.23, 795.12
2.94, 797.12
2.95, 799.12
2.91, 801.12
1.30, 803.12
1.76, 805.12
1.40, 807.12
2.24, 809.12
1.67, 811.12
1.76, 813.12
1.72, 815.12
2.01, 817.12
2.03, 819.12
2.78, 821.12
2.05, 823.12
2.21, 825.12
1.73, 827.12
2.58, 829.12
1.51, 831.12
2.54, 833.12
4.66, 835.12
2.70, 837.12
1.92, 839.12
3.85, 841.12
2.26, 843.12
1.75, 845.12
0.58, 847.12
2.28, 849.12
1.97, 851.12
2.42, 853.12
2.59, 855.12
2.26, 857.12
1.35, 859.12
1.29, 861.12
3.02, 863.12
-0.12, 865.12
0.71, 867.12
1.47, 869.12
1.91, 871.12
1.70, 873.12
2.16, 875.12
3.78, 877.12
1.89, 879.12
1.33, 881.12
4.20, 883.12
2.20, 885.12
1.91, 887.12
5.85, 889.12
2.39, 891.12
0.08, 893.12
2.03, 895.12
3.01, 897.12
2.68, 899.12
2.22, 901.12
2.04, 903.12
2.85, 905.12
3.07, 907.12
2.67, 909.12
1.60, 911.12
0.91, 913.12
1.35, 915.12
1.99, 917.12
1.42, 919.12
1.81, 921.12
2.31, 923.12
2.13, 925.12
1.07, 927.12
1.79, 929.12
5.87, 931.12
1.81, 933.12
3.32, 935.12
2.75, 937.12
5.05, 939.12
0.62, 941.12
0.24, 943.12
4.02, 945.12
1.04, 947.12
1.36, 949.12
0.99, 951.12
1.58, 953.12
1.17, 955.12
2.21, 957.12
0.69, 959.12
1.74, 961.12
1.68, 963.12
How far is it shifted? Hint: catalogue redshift 1.048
